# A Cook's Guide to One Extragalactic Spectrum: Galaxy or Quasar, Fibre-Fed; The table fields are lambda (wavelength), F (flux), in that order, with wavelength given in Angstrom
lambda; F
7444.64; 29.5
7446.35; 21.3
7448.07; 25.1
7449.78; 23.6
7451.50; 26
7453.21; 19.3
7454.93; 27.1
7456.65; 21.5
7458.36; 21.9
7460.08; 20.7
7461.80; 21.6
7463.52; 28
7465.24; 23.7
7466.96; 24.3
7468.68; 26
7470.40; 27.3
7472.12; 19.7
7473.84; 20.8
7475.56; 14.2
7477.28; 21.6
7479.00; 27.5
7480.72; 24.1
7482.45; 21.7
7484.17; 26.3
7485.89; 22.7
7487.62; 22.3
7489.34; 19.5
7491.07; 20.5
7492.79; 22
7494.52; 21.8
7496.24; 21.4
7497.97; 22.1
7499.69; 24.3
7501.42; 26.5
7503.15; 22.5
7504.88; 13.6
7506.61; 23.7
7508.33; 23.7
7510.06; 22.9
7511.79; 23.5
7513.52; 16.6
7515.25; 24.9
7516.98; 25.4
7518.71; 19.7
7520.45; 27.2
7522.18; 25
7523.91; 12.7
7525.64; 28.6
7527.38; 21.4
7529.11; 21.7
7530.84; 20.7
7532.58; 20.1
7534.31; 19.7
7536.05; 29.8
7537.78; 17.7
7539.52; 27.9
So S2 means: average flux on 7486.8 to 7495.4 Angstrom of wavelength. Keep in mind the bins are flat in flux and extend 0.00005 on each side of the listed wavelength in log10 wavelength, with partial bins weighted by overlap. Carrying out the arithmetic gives 21.2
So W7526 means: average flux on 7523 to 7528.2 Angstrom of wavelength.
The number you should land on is 20.9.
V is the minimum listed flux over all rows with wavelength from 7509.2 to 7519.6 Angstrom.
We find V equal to 16.6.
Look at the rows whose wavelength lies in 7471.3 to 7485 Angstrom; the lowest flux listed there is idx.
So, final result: 14.2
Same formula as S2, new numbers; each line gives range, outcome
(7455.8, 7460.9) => 21.4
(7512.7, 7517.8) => 22.3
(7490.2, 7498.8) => 21.6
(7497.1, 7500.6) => 23.2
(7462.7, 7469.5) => 25.5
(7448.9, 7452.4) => 24.8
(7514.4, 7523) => 24.4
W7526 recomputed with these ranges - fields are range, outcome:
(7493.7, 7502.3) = 23.2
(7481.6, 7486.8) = 23.6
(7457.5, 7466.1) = 23.2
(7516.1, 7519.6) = 22.5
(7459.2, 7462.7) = 21.2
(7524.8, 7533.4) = 22.5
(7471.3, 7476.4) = 18.2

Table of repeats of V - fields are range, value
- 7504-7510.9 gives 13.6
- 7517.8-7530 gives 12.7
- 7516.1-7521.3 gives 19.7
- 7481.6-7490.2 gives 19.5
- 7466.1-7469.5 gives 24.3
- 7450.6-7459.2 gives 19.3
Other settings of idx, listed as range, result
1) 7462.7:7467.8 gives 23.7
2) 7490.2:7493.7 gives 20.5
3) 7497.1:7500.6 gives 22.1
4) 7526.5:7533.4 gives 20.1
